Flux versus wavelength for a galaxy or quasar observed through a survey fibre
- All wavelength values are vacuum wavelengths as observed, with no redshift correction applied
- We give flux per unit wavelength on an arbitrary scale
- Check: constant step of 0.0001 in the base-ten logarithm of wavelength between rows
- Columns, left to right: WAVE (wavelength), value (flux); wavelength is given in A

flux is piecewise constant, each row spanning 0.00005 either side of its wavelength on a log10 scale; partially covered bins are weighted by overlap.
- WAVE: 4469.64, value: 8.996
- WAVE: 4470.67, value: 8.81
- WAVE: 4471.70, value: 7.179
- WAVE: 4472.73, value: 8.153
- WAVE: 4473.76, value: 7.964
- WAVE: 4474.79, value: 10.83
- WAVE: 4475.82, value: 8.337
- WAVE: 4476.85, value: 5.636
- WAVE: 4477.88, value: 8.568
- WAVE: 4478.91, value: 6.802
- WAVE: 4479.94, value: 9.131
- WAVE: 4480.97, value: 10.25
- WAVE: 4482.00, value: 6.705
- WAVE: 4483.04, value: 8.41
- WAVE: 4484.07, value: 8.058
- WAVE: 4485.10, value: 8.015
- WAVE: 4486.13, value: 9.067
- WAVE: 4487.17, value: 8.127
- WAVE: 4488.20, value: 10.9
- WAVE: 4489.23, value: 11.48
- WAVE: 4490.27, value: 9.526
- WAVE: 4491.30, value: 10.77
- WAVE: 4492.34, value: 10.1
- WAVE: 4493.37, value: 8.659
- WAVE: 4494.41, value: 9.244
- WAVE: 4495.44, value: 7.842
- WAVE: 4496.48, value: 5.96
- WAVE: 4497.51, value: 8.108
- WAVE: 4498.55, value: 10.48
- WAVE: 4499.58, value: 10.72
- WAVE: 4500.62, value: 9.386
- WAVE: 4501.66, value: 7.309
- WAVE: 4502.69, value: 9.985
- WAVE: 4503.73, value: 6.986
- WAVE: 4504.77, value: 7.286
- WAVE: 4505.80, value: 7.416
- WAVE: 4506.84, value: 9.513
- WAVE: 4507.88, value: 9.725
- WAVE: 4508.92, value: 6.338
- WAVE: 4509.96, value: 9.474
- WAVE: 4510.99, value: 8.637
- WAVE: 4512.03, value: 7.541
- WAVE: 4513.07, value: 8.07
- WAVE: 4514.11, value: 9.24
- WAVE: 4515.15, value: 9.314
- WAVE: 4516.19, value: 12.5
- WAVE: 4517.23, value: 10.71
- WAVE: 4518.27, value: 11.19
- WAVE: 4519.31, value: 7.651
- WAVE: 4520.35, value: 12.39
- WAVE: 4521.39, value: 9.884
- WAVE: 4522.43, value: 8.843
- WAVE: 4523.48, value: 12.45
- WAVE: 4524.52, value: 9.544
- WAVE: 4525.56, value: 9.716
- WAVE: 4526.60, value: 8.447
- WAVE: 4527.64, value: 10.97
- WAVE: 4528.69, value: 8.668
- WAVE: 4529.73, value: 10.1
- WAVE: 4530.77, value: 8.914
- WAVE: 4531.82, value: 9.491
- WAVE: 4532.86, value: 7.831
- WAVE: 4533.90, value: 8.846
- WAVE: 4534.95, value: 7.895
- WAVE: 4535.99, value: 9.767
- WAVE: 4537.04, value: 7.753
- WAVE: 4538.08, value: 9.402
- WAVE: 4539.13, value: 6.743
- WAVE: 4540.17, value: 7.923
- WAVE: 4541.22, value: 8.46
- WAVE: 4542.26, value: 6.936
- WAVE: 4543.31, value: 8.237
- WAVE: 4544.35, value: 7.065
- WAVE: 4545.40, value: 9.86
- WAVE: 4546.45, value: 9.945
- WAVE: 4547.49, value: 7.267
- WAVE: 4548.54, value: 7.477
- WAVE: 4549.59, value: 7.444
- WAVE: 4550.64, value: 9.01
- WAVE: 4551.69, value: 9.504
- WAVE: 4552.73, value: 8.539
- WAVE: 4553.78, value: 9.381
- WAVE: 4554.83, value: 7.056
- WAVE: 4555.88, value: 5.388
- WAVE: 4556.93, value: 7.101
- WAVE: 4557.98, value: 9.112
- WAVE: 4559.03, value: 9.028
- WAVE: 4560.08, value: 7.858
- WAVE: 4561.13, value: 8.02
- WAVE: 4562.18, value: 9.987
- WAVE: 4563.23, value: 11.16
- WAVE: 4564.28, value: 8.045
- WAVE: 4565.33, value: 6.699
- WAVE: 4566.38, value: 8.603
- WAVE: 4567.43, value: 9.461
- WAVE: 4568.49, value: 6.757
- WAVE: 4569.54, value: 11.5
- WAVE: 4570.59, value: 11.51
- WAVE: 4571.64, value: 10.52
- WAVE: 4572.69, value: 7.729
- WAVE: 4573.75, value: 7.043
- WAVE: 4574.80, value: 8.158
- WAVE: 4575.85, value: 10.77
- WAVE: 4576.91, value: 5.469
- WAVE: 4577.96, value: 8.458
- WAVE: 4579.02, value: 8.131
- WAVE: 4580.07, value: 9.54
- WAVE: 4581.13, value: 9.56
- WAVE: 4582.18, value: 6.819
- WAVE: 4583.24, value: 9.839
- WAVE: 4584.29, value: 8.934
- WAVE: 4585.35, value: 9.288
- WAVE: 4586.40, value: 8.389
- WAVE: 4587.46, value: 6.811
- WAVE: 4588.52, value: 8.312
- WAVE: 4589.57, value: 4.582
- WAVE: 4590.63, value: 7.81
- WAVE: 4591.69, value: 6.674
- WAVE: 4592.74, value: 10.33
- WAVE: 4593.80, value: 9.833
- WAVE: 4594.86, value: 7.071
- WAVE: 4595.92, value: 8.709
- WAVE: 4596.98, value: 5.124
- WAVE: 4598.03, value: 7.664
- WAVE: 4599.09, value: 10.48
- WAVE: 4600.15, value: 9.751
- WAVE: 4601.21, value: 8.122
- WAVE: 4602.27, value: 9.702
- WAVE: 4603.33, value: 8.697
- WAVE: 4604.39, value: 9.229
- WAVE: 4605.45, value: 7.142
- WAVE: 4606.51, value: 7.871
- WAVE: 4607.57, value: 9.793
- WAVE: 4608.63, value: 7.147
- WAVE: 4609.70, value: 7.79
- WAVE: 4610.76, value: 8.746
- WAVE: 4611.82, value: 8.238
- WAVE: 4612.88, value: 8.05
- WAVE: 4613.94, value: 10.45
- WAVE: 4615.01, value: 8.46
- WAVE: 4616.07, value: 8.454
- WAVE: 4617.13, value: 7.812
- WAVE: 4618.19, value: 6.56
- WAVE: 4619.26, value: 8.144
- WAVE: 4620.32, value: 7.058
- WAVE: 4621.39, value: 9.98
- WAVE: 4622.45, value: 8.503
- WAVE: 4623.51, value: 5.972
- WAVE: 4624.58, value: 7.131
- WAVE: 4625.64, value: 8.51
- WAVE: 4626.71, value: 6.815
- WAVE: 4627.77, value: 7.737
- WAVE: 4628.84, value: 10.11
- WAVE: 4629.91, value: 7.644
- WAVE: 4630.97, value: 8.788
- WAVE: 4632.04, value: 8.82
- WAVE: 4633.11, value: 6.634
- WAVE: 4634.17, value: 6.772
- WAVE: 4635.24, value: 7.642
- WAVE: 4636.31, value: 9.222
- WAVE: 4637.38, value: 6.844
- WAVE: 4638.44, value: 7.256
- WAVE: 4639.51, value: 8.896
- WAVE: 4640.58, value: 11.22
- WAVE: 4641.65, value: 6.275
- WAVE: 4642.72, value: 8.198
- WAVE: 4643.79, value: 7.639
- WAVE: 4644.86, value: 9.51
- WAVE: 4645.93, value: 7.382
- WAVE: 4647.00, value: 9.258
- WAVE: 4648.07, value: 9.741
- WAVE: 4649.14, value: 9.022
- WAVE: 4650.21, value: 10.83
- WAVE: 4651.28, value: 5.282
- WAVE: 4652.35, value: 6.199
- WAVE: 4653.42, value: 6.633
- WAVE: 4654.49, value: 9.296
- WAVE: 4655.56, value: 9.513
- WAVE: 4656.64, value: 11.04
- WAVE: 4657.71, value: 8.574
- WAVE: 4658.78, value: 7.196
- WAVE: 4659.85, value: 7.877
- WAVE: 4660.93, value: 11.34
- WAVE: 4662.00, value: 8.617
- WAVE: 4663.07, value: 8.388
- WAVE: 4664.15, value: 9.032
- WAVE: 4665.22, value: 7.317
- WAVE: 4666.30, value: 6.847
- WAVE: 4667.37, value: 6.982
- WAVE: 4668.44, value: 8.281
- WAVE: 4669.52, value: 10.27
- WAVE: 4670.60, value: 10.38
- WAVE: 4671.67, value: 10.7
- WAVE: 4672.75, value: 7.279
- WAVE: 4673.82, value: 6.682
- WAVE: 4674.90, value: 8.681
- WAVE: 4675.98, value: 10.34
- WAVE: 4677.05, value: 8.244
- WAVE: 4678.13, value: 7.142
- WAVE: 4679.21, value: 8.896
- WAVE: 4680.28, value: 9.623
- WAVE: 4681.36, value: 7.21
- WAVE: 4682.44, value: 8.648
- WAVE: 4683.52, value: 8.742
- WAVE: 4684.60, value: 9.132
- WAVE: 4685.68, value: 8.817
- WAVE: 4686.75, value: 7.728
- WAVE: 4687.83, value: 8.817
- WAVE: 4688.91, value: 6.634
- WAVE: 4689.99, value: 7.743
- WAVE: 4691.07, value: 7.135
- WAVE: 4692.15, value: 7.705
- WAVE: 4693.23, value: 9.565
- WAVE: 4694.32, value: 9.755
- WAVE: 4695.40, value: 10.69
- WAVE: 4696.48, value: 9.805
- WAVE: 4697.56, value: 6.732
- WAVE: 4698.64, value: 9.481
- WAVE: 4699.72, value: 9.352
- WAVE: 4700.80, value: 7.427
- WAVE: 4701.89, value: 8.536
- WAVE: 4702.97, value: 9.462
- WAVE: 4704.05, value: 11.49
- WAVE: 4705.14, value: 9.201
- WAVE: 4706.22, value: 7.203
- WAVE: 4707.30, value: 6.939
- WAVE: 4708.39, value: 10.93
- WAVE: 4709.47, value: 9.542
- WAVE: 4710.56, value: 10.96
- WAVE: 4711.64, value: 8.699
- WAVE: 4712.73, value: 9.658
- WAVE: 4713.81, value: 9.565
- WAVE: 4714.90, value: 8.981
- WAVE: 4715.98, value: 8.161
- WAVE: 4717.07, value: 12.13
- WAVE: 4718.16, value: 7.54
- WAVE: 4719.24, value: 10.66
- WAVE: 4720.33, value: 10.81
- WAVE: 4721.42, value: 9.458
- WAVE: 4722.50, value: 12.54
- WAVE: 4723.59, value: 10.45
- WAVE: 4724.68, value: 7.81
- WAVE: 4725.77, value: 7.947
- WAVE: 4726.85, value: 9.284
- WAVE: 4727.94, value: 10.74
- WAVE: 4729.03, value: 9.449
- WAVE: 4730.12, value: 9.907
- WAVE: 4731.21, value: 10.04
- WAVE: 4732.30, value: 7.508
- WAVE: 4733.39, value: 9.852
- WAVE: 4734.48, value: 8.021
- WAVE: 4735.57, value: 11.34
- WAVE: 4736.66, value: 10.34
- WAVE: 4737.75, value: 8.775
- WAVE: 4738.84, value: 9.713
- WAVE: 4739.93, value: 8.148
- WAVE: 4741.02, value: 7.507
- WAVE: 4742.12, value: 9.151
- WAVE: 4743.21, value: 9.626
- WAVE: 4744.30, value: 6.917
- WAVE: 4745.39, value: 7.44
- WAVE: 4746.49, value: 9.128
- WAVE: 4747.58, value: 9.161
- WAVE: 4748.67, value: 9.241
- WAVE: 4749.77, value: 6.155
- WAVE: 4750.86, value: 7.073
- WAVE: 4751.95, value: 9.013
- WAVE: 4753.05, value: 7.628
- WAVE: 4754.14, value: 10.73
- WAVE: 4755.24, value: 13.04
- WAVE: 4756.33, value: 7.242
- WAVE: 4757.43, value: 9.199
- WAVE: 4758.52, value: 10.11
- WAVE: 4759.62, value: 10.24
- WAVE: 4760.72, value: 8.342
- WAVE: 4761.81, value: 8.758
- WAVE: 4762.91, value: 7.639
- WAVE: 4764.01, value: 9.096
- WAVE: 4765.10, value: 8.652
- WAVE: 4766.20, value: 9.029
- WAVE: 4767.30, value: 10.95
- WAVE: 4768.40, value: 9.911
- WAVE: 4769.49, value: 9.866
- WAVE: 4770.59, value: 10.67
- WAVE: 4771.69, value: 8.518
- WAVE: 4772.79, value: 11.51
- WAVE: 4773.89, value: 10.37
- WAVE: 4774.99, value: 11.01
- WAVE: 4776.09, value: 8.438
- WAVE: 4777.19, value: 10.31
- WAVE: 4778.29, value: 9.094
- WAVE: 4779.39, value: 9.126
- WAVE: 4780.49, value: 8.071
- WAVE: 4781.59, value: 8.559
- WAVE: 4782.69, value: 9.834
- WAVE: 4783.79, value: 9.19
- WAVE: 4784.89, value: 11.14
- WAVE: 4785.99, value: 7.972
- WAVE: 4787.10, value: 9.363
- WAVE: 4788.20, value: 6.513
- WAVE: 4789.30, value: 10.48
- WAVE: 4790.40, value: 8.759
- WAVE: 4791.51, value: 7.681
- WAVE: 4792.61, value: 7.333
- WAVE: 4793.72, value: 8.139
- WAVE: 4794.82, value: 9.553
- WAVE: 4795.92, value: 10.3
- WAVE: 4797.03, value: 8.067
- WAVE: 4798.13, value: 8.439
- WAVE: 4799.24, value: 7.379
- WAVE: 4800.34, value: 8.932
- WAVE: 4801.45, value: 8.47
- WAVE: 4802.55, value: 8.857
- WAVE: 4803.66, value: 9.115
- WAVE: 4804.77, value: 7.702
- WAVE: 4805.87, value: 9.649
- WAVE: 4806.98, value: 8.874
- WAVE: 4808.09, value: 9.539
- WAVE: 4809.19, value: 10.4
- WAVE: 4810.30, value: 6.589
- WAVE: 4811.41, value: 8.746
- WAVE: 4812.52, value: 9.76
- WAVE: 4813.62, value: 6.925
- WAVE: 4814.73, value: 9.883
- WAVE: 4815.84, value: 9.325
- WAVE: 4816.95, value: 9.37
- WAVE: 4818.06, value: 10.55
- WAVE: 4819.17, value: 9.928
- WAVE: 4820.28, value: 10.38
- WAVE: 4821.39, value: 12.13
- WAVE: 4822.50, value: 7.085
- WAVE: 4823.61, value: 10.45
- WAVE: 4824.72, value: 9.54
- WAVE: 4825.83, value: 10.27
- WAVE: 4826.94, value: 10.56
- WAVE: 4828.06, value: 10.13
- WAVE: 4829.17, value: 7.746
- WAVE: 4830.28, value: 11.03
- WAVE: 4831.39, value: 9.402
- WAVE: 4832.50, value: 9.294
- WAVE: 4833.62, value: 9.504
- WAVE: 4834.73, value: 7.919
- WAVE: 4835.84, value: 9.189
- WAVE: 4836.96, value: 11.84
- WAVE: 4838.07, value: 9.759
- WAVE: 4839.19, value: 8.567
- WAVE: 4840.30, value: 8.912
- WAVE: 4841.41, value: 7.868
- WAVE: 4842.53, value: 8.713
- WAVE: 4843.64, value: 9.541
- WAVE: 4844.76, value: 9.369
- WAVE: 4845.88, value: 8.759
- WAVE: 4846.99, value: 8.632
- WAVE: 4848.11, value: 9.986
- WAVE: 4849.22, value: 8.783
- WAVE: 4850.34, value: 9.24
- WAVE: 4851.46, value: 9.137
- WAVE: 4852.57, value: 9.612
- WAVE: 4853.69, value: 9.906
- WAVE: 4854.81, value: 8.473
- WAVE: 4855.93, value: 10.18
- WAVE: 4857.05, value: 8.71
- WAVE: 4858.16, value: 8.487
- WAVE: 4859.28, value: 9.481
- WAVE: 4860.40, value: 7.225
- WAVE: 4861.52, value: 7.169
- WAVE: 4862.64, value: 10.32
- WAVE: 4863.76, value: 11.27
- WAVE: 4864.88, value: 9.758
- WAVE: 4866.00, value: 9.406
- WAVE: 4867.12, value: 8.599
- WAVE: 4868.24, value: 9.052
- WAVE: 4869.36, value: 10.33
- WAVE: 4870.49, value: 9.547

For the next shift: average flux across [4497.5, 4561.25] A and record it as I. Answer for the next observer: 8.81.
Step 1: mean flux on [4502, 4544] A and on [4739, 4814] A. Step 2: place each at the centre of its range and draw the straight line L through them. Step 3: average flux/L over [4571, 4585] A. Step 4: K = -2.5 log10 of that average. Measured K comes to 0.05 mag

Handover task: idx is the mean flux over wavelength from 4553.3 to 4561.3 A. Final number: 7.85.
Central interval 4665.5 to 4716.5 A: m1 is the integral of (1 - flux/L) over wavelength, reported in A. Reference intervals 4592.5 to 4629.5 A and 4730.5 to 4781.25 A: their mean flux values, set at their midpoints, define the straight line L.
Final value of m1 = 0.3 A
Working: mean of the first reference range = 8.3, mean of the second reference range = 9.17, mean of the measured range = 8.73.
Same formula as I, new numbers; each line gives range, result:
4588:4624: 8.19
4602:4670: 8.28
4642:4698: 8.52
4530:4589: 8.48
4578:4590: 8.24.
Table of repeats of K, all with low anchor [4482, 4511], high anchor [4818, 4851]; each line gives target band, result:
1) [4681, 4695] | 0.11 mag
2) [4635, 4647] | 0.11 mag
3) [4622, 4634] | 0.16 mag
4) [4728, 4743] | 0.00 mag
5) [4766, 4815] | 0.04 mag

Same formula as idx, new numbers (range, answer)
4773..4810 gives 9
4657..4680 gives 8.56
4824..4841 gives 9.57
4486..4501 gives 9.36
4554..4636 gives 8.29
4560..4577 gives 8.89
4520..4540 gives 9.3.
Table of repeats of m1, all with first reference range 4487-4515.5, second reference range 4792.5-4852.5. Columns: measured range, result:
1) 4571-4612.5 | 2.95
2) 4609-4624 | 1.39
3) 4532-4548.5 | 1.19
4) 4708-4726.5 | -1.33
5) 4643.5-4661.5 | 0.80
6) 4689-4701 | 0.58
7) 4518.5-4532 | -1.39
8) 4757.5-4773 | -0.56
